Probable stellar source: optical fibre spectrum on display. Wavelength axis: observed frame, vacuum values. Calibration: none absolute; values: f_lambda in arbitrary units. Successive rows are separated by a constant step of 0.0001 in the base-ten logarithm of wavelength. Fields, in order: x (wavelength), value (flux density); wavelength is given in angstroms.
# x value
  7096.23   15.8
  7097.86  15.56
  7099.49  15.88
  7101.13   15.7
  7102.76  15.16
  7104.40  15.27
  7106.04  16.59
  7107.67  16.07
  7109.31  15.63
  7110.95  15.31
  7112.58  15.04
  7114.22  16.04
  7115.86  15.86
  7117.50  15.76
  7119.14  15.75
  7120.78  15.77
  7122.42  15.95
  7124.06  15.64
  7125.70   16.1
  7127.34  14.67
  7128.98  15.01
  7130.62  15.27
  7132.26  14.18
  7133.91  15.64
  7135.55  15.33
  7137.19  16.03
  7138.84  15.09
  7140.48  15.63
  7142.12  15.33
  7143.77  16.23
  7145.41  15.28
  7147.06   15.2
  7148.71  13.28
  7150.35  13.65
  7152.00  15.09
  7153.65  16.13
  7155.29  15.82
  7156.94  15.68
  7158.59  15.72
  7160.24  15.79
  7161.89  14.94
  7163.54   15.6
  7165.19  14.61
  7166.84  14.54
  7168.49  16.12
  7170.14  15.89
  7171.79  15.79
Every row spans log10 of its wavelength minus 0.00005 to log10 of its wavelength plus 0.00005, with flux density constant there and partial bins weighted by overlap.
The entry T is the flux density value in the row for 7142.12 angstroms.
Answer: 15.33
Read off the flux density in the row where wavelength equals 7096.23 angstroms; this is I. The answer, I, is 15.8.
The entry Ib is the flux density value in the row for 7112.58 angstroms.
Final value 15.04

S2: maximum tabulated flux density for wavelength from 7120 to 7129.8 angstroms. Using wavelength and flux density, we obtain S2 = 16.1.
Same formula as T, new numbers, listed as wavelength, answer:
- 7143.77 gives 16.23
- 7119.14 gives 15.75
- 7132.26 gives 14.18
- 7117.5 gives 15.76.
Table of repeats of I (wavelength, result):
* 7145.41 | 15.28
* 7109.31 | 15.63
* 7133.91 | 15.64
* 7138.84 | 15.09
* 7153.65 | 16.13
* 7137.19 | 16.03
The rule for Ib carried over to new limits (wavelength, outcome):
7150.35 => 13.65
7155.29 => 15.82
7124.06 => 15.64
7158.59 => 15.72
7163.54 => 15.6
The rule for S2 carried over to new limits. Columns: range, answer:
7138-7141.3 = 15.63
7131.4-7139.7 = 16.03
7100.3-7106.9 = 16.59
